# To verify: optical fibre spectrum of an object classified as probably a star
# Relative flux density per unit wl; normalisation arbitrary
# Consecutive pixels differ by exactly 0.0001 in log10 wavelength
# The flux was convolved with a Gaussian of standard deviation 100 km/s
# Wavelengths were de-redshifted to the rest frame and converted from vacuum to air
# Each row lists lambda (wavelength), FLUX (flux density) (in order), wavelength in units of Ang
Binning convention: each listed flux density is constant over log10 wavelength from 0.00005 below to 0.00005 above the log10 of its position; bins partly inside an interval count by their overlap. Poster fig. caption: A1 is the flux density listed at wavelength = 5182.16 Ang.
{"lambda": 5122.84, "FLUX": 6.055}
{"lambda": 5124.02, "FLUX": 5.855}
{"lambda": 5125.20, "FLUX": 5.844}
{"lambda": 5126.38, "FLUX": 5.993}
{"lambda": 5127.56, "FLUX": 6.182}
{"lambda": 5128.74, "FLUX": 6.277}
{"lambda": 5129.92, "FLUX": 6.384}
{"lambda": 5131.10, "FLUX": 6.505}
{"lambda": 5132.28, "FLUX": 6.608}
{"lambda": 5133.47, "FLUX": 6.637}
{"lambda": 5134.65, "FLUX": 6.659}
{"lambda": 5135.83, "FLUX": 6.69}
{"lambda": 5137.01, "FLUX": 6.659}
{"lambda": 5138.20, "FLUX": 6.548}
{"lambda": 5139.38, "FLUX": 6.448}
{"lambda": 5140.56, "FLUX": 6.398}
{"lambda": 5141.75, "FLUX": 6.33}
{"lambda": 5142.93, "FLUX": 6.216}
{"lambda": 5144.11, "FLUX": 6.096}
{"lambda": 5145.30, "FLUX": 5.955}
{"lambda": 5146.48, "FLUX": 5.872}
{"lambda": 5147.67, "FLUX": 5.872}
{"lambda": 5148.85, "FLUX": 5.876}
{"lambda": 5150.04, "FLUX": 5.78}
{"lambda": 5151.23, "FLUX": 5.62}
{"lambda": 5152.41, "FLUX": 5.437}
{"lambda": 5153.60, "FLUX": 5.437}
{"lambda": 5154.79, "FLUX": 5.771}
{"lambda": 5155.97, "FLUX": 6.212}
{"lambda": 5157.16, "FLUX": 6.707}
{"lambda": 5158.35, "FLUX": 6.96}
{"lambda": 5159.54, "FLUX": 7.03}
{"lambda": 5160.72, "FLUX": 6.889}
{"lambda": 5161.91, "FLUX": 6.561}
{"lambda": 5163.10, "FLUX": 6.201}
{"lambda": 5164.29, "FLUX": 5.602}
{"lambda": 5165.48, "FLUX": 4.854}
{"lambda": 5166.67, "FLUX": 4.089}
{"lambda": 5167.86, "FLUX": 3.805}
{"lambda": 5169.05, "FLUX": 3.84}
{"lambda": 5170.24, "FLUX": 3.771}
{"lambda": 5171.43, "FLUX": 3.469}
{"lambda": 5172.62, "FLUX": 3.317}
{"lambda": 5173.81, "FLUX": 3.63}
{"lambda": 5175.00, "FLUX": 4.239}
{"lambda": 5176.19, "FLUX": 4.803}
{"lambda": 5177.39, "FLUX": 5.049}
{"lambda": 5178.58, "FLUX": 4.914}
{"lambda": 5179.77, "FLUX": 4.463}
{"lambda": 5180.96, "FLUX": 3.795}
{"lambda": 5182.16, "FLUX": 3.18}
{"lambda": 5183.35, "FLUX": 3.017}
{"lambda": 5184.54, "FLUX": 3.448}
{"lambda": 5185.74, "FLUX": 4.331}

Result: 3.18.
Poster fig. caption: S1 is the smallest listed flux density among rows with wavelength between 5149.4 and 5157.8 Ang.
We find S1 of 5.437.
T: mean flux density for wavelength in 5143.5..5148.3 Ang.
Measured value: 5.95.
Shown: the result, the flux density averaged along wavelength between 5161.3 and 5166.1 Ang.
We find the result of 5.79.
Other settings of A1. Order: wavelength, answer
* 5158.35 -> 6.96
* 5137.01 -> 6.659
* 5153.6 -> 5.437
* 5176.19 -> 4.803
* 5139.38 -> 6.448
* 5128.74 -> 6.277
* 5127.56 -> 6.182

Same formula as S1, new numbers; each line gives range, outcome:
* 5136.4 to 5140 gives 6.448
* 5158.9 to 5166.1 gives 4.854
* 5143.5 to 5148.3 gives 5.872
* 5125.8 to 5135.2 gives 5.993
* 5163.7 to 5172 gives 3.469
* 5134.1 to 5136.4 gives 6.659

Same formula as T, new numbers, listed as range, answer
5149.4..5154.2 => 5.56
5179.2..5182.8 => 3.8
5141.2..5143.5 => 6.28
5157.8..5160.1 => 6.99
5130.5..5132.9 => 6.54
